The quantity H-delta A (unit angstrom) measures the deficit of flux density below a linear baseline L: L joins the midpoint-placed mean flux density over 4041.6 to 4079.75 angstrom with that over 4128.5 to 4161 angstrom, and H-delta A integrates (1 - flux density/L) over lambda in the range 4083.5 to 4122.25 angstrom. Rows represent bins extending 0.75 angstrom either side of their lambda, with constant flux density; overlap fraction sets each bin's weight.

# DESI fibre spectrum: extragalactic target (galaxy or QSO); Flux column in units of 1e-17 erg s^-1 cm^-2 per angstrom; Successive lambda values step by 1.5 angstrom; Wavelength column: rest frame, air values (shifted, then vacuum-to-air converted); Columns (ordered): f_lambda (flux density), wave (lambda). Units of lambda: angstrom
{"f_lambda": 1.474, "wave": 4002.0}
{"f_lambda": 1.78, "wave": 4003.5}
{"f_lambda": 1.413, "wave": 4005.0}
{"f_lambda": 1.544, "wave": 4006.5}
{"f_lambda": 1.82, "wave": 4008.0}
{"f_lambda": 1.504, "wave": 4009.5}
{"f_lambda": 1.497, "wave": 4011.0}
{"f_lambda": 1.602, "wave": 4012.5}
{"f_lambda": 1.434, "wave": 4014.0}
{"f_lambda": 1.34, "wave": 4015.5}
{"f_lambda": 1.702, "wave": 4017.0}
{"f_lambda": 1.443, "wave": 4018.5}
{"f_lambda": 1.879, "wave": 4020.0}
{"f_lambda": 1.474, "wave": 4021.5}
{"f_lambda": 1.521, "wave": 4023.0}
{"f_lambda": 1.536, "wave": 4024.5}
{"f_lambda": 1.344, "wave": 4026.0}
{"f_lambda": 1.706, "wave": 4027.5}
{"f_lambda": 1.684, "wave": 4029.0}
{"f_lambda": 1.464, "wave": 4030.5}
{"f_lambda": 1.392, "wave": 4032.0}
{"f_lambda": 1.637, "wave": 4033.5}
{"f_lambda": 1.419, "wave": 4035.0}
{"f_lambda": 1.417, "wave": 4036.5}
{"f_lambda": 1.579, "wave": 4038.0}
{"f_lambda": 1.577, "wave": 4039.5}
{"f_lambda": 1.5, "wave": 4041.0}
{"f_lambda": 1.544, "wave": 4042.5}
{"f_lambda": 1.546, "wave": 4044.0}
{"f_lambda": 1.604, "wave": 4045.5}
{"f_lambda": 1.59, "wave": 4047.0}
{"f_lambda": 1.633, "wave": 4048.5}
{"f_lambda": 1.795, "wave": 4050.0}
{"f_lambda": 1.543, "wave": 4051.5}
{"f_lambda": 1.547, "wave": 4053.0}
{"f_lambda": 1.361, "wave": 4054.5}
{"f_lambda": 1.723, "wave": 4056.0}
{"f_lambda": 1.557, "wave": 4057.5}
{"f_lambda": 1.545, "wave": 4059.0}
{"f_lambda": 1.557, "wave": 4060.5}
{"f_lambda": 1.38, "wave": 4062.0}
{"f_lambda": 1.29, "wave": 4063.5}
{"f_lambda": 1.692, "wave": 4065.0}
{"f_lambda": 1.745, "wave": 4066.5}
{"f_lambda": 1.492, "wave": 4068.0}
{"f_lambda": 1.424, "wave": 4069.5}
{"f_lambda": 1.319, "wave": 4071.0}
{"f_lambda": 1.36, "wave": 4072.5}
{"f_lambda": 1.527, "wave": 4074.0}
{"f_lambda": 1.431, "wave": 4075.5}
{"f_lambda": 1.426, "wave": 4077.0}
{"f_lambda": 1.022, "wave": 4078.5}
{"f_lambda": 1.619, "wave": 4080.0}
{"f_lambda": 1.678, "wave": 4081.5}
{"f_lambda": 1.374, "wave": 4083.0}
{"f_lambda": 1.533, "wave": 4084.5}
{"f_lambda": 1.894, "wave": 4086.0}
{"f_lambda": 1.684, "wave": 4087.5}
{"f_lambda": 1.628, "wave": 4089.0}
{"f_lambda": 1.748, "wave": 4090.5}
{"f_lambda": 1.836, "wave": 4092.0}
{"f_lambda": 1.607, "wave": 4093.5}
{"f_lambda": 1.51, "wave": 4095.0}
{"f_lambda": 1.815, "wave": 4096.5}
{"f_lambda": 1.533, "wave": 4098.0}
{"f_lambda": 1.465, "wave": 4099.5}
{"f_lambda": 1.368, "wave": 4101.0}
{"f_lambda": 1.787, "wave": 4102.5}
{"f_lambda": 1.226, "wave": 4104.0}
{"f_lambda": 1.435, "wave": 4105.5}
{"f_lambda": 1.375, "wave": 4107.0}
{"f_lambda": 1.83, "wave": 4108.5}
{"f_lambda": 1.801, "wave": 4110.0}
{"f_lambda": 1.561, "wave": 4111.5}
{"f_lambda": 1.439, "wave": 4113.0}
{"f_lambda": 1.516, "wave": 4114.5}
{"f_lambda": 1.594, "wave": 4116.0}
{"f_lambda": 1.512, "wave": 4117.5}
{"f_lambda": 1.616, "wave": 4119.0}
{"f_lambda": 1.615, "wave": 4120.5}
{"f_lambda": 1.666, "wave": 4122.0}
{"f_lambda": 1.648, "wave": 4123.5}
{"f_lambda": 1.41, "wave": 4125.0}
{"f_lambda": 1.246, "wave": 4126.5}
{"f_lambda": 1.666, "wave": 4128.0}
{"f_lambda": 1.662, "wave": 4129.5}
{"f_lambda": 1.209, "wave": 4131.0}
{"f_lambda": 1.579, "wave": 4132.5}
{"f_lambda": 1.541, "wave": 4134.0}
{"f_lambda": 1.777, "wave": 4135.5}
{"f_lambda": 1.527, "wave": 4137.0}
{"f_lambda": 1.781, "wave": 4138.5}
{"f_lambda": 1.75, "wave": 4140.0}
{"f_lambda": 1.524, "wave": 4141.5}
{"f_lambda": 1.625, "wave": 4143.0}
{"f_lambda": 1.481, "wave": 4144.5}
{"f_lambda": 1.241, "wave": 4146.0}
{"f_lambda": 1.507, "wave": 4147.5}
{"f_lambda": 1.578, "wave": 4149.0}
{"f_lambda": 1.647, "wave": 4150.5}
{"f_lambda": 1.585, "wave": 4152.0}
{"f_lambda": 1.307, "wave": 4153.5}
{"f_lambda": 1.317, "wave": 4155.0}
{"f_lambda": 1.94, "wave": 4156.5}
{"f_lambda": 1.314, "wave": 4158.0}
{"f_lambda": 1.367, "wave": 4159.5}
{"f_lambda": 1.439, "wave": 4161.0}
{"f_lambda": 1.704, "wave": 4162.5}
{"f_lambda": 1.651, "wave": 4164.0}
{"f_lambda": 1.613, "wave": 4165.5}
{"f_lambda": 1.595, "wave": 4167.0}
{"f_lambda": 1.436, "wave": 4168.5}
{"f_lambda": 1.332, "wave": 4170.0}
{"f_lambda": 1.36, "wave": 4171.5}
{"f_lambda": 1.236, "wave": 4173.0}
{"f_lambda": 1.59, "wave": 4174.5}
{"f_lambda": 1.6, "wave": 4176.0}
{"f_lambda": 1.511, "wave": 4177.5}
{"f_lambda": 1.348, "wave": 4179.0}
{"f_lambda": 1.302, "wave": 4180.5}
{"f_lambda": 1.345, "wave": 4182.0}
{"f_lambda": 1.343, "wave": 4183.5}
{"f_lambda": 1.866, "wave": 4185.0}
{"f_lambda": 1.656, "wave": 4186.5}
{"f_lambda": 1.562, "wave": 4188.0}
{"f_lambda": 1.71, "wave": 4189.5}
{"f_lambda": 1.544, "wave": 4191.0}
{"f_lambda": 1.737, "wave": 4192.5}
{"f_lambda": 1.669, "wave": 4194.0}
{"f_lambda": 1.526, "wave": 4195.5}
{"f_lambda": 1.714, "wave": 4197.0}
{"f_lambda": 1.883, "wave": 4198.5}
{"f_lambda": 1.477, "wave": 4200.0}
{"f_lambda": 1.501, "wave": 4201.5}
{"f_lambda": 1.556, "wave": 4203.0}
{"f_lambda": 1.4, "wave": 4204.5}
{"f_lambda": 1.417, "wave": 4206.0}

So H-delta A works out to -1.9 angstrom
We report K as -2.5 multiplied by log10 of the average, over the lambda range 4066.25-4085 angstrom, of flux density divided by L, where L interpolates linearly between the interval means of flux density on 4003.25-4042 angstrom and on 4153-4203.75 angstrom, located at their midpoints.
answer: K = 0.07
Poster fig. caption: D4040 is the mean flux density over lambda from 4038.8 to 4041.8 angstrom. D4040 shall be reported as 1.54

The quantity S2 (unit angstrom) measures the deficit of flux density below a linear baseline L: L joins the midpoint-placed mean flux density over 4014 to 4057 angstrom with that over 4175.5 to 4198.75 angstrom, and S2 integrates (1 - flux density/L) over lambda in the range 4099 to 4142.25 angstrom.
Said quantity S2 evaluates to 0.23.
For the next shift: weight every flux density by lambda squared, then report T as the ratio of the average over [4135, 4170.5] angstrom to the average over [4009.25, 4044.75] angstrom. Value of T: 1.07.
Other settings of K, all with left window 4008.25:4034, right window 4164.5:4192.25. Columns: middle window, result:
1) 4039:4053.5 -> -0.04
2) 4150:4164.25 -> -0.01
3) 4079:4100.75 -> -0.07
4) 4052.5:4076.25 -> 0.03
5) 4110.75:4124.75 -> -0.04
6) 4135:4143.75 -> -0.10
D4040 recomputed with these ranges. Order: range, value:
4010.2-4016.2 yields 1.47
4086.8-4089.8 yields 1.66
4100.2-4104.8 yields 1.46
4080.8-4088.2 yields 1.63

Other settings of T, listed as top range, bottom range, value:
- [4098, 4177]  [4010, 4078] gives 1.05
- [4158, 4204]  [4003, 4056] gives 1.06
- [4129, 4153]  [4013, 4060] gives 1.06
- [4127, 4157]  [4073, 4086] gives 1.09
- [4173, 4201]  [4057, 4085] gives 1.13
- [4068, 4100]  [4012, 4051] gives 1.02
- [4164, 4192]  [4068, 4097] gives 1.02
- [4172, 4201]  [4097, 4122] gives 1.04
